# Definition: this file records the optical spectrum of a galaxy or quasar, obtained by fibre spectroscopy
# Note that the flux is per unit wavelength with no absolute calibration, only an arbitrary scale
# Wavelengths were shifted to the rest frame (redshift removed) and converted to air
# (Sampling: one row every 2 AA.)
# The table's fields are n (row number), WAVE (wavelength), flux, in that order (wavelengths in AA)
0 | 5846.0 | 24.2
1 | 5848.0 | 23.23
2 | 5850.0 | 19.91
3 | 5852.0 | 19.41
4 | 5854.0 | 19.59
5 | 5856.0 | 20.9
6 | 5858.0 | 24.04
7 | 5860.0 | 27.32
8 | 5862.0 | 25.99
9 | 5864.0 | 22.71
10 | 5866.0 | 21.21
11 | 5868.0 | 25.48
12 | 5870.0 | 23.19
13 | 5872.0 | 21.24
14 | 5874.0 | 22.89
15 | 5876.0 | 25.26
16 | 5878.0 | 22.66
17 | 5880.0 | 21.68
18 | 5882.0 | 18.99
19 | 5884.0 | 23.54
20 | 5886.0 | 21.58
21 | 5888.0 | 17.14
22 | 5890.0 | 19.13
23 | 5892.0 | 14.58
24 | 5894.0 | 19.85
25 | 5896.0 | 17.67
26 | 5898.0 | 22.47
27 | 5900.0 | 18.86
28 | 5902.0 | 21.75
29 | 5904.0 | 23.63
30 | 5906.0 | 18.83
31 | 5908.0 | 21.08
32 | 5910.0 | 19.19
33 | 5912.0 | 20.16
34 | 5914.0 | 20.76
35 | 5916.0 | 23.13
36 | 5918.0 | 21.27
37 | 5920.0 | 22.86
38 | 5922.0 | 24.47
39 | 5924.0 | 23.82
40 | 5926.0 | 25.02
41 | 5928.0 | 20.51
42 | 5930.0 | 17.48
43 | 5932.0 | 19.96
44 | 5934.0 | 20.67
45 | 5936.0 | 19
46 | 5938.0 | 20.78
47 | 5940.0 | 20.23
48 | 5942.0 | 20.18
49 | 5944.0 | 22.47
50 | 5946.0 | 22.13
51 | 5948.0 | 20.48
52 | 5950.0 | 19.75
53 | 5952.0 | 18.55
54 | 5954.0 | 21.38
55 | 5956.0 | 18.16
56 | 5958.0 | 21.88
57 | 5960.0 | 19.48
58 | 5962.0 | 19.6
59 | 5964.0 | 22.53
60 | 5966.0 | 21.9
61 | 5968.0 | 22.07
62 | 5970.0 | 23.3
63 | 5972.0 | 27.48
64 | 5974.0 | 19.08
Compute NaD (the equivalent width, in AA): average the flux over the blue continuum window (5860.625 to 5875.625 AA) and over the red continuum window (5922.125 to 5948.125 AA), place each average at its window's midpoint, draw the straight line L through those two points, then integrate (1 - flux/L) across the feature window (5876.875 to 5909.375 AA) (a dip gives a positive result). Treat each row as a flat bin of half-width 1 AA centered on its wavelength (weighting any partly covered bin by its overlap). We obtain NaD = 3.4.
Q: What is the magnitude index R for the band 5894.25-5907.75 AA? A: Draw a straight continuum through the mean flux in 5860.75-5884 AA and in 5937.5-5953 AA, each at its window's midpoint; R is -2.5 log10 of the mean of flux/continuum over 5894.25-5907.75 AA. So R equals 0.07 mag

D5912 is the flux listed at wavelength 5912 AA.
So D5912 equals 20.16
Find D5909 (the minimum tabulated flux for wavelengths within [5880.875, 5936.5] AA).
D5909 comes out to 14.58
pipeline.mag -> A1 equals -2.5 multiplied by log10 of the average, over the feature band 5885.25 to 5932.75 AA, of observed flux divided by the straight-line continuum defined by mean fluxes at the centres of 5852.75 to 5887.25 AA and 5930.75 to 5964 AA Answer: 0.05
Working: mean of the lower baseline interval 22.8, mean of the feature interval 20.6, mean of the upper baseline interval 20.3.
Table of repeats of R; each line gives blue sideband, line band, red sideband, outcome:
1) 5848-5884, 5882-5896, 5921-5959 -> 0.152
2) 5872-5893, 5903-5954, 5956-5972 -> 0.012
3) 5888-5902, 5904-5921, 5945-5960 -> -0.096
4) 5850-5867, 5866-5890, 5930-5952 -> 0.000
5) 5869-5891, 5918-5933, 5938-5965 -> -0.053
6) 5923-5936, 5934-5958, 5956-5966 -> 0.027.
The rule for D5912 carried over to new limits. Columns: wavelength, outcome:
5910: 19.19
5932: 19.96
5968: 22.07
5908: 21.08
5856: 20.9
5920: 22.86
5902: 21.75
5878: 22.66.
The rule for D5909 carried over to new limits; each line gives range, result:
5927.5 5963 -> 17.48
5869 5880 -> 21.24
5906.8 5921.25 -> 19.19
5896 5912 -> 17.67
